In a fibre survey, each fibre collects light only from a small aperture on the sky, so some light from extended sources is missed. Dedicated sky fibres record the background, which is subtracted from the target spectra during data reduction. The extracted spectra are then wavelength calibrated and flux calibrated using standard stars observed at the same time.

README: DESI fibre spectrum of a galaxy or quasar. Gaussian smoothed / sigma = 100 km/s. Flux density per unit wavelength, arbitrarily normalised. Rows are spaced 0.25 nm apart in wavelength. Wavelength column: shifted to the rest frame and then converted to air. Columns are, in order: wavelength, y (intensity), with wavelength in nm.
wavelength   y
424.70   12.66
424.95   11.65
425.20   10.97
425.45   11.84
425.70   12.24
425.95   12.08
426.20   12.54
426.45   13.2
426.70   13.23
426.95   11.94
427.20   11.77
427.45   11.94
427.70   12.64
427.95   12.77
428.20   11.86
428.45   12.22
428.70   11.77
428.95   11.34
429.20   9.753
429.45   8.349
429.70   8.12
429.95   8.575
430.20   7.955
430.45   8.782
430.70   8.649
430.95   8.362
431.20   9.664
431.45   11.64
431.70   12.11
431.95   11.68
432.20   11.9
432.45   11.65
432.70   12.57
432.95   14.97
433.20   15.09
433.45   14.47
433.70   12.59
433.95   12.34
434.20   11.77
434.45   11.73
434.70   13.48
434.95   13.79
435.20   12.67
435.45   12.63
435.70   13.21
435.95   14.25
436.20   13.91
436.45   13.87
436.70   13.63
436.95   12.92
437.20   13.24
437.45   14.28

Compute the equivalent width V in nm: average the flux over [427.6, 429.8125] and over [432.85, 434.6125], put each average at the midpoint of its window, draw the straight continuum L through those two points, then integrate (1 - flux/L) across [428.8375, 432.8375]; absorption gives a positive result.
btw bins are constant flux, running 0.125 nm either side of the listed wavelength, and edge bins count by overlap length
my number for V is 0.63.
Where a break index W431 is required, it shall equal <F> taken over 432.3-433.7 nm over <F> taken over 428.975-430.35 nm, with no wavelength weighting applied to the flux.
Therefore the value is 1.6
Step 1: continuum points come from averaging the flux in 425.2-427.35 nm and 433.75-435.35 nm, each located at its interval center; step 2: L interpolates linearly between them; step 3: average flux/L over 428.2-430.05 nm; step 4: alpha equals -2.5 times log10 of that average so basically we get 0.215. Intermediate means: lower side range 12.3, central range 10.2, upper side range 12.6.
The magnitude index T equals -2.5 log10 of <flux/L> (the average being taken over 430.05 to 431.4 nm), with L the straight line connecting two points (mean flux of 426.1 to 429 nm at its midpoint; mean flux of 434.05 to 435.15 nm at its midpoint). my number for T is 0.37 mag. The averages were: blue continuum 12.3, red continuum 12.7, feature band 8.84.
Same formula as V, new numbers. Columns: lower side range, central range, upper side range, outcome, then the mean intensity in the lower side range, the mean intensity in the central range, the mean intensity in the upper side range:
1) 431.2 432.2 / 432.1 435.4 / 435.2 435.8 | -0.20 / 11.6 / 13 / 12.9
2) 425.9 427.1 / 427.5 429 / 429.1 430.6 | -0.23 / 12.6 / 12.1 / 8.57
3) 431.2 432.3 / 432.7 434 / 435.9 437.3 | -0.17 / 11.6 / 13.9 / 13.6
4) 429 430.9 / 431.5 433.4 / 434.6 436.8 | -0.36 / 8.7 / 12.9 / 13.5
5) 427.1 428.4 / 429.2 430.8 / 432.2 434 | 0.53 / 12.2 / 8.51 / 13.3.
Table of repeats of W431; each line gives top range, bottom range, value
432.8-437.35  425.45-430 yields 1.16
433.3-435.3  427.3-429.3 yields 1.09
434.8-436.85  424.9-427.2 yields 1.11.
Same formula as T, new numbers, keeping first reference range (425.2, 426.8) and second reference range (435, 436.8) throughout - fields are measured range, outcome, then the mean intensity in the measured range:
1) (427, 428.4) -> 0.03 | 12.2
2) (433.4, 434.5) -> 0.06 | 12.5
